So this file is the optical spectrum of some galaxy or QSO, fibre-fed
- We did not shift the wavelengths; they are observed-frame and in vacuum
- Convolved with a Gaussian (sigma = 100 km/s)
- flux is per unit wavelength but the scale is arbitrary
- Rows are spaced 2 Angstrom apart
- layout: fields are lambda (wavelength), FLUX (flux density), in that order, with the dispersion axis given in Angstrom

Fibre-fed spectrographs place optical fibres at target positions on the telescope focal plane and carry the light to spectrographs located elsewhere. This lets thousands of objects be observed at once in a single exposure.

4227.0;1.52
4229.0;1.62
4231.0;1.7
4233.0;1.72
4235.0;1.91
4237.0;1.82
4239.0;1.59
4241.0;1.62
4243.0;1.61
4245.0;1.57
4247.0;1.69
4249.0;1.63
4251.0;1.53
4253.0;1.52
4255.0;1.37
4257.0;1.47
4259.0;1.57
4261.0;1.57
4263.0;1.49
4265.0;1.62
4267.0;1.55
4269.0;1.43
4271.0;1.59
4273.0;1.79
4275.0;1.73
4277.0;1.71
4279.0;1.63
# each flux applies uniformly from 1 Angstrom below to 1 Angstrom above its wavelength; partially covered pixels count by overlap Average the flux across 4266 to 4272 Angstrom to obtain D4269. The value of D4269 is 1.52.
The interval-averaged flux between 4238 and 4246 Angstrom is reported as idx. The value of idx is 1.6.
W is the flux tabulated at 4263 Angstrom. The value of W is 1.49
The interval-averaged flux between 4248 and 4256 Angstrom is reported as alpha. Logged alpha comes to 1.51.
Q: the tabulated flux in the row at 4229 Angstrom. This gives 1.62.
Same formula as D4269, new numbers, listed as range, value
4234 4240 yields 1.77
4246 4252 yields 1.62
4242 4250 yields 1.62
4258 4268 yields 1.56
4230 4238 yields 1.79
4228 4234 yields 1.68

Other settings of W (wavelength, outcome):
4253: 1.52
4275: 1.73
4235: 1.91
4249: 1.63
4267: 1.55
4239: 1.59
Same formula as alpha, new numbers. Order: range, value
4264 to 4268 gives 1.58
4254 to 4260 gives 1.47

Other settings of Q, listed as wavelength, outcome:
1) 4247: 1.69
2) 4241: 1.62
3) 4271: 1.59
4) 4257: 1.47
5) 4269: 1.43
